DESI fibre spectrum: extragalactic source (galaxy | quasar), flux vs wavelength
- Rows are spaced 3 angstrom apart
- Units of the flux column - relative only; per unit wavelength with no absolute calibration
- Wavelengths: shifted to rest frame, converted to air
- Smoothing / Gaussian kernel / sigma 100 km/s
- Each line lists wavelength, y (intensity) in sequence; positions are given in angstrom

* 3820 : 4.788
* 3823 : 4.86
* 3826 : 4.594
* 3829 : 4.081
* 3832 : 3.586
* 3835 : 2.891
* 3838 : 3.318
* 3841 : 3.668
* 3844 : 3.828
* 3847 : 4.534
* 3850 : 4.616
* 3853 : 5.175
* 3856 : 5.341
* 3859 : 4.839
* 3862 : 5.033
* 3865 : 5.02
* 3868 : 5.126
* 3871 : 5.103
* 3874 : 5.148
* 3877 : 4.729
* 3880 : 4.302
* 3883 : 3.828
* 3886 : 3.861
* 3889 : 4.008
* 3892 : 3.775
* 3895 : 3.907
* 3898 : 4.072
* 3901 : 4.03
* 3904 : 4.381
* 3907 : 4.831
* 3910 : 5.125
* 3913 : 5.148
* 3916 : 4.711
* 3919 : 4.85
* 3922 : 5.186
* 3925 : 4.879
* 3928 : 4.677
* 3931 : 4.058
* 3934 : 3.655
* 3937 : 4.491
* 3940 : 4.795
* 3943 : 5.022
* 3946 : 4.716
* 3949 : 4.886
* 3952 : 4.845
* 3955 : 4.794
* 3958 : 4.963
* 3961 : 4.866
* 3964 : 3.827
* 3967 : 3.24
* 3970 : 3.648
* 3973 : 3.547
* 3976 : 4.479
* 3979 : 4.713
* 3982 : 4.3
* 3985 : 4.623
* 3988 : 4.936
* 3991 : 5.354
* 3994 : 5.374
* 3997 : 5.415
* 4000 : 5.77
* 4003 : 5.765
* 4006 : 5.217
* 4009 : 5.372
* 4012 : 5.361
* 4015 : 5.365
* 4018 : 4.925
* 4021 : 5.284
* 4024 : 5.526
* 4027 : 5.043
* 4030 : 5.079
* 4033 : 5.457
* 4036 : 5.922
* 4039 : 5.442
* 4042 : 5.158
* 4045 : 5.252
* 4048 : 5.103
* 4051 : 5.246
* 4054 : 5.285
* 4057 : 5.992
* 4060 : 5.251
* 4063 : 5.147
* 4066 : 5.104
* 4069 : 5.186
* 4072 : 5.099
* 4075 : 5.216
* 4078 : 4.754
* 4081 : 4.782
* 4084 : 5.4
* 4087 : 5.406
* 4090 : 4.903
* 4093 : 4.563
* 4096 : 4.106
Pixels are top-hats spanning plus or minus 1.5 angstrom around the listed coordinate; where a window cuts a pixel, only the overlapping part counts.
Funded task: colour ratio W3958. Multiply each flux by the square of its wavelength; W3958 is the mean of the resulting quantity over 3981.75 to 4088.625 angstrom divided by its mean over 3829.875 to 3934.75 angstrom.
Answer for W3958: 1.28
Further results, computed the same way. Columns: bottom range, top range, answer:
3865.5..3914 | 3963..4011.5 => 1.12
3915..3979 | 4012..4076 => 1.24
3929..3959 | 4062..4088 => 1.18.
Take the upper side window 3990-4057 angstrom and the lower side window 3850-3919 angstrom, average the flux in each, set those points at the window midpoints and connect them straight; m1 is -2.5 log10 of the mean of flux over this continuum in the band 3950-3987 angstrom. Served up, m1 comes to 0.17 mag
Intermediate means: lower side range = 4.62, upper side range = 5.37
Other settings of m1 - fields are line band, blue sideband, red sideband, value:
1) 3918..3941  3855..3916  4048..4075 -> 0.044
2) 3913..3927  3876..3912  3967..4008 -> -0.122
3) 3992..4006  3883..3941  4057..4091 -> -0.150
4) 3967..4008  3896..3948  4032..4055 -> 0.049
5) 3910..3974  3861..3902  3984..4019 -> 0.073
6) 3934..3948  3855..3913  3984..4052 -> 0.054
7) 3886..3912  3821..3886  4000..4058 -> 0.104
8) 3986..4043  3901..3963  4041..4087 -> -0.069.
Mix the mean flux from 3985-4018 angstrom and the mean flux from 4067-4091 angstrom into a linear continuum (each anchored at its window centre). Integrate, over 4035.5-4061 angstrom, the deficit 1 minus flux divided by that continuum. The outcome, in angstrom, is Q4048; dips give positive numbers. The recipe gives -1.0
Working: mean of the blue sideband 5.34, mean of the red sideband 5.1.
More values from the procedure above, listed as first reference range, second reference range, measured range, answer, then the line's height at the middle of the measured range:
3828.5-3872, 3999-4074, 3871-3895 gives 1.6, 4.57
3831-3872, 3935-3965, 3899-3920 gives -0.5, 4.6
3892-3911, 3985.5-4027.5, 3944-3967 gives 1.1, 4.84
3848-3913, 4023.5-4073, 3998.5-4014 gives -1.1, 5.13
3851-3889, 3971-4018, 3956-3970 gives 2.2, 4.95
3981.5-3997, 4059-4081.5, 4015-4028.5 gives -0.5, 5.03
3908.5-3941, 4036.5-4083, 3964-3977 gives 3.1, 4.87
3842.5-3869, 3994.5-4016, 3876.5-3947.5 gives 8.6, 5.07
